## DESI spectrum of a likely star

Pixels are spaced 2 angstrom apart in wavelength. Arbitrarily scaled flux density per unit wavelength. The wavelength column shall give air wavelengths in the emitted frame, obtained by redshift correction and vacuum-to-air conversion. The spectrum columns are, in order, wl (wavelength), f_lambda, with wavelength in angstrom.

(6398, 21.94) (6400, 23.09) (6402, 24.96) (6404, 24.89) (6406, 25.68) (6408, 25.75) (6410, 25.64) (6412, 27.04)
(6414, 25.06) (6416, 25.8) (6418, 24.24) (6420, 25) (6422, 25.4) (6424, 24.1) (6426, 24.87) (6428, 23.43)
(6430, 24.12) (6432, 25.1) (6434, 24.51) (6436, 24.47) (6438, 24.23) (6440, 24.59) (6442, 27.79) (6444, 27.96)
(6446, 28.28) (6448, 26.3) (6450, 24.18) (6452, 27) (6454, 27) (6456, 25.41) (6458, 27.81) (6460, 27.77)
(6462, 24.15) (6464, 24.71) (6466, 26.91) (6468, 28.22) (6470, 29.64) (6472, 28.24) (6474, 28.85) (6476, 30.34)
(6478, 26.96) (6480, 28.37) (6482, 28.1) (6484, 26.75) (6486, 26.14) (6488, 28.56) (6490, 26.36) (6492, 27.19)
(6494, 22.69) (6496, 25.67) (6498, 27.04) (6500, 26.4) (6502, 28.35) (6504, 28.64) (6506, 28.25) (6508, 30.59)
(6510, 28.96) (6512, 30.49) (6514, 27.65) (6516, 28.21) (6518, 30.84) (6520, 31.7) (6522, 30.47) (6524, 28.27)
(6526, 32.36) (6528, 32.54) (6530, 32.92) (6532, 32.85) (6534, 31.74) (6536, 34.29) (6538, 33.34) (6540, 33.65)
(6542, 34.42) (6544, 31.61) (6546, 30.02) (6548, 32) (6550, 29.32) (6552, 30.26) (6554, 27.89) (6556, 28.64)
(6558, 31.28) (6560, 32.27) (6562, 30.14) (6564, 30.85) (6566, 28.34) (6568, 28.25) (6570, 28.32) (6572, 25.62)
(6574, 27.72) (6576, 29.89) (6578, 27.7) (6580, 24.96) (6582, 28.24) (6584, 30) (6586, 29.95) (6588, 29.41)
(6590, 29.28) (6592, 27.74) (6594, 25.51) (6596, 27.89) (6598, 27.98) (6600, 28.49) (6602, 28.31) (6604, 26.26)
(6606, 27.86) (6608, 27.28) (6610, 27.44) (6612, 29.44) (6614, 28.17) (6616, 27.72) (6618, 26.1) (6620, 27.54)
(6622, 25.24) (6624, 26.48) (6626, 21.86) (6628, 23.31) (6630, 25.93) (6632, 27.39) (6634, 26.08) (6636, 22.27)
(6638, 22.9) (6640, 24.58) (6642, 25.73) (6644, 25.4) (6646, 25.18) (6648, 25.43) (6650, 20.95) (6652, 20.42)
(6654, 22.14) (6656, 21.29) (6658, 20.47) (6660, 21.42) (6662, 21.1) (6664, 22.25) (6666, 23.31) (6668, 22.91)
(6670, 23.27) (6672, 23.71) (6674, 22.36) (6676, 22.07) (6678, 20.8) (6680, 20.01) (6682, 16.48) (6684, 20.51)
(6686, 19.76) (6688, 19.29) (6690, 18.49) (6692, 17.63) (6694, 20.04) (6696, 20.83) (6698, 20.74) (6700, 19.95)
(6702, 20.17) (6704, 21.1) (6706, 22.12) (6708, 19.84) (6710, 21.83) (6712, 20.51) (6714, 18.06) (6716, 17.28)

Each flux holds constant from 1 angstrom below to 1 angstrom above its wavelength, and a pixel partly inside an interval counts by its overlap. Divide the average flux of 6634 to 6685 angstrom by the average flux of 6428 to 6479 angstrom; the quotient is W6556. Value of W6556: 0.84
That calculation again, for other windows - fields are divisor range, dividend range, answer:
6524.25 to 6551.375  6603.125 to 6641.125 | 0.81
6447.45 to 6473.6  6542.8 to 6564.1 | 1.14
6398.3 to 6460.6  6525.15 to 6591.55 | 1.19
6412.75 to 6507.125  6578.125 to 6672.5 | 0.97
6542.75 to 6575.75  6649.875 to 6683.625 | 0.73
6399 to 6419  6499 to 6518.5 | 1.14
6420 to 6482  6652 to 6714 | 0.79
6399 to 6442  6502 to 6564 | 1.24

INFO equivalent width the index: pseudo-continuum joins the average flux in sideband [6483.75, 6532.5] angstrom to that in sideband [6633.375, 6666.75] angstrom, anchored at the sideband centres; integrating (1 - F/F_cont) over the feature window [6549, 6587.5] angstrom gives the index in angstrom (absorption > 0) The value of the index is -3.8 angstrom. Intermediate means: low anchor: 28.8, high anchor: 23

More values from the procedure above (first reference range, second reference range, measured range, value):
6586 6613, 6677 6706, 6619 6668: 0.8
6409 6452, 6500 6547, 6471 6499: 1.3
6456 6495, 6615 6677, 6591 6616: -3.1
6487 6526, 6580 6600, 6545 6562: -1.1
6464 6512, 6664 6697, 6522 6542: -4.9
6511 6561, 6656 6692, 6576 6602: -0.9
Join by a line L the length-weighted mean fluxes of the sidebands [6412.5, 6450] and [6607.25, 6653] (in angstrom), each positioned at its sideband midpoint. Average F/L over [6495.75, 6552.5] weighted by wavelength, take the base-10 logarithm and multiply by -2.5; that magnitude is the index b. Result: -0.20 mag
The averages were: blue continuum 25.3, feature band 30.5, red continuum 25.3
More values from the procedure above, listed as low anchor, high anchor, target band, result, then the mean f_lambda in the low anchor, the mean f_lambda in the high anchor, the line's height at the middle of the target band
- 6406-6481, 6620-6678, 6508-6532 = -0.21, 26.2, 23.4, 25.2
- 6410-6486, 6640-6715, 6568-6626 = -0.20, 26.3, 21.3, 23.1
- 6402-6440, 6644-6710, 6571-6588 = -0.23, 25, 21.2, 22.6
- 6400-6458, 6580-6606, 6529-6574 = -0.12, 25.5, 28.1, 27.4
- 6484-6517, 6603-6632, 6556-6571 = -0.11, 27.5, 26.5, 27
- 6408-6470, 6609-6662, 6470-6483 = -0.12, 25.8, 24.6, 25.5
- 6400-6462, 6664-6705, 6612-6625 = -0.23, 25.5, 20.7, 22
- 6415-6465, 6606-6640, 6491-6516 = -0.08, 25.5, 26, 25.7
